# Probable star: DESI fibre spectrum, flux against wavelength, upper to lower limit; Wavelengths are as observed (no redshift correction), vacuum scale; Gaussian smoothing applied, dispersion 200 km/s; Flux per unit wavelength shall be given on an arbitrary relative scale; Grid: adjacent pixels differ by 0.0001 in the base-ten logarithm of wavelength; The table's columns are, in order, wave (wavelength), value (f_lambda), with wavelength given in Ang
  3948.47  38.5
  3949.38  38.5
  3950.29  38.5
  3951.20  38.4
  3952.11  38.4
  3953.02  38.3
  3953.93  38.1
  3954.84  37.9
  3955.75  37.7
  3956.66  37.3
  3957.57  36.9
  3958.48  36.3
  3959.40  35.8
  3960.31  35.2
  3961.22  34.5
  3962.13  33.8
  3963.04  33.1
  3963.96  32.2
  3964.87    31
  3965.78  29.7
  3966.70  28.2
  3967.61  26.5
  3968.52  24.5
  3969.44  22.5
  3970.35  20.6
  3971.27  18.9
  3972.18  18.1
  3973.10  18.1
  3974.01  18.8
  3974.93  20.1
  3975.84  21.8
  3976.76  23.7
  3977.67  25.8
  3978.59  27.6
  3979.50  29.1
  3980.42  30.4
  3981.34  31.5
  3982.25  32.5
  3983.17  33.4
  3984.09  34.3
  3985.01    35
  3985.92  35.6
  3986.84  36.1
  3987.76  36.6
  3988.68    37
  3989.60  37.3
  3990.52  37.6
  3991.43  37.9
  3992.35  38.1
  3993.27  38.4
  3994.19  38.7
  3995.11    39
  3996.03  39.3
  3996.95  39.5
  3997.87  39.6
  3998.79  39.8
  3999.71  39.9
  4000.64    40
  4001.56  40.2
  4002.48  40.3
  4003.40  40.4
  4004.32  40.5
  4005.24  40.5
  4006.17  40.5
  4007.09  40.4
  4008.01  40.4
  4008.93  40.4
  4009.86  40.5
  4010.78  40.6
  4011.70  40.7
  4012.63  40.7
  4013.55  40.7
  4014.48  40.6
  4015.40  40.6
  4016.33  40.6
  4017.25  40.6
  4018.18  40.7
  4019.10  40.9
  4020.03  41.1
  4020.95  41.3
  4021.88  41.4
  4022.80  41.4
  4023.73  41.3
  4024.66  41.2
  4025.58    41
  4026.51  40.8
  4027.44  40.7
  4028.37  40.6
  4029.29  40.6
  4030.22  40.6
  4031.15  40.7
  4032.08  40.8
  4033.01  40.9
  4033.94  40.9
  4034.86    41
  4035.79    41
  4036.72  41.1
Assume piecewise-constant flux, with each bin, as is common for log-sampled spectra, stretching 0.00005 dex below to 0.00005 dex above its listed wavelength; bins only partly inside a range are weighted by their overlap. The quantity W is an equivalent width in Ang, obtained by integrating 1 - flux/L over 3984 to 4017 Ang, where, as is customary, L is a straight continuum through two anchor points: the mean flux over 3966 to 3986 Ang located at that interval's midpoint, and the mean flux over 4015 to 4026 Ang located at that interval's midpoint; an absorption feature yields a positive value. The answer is -4.87 Ang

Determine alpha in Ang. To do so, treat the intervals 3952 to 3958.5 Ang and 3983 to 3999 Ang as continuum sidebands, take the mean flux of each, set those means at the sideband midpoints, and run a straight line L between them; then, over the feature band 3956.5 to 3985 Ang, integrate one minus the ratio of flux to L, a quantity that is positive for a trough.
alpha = 6.9 Ang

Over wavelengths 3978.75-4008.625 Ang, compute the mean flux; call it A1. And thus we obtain 37.4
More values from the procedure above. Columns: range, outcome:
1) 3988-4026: 40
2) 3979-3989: 33.7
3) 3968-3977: 20.7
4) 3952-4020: 34.8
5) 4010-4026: 40.9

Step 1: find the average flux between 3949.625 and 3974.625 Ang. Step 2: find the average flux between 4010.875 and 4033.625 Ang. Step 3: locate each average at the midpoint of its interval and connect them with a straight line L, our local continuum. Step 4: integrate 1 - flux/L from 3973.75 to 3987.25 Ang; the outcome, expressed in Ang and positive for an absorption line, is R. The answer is 1.97 Ang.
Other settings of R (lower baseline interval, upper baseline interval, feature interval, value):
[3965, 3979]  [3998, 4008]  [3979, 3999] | -2.26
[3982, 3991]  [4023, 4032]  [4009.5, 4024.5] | -0.53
